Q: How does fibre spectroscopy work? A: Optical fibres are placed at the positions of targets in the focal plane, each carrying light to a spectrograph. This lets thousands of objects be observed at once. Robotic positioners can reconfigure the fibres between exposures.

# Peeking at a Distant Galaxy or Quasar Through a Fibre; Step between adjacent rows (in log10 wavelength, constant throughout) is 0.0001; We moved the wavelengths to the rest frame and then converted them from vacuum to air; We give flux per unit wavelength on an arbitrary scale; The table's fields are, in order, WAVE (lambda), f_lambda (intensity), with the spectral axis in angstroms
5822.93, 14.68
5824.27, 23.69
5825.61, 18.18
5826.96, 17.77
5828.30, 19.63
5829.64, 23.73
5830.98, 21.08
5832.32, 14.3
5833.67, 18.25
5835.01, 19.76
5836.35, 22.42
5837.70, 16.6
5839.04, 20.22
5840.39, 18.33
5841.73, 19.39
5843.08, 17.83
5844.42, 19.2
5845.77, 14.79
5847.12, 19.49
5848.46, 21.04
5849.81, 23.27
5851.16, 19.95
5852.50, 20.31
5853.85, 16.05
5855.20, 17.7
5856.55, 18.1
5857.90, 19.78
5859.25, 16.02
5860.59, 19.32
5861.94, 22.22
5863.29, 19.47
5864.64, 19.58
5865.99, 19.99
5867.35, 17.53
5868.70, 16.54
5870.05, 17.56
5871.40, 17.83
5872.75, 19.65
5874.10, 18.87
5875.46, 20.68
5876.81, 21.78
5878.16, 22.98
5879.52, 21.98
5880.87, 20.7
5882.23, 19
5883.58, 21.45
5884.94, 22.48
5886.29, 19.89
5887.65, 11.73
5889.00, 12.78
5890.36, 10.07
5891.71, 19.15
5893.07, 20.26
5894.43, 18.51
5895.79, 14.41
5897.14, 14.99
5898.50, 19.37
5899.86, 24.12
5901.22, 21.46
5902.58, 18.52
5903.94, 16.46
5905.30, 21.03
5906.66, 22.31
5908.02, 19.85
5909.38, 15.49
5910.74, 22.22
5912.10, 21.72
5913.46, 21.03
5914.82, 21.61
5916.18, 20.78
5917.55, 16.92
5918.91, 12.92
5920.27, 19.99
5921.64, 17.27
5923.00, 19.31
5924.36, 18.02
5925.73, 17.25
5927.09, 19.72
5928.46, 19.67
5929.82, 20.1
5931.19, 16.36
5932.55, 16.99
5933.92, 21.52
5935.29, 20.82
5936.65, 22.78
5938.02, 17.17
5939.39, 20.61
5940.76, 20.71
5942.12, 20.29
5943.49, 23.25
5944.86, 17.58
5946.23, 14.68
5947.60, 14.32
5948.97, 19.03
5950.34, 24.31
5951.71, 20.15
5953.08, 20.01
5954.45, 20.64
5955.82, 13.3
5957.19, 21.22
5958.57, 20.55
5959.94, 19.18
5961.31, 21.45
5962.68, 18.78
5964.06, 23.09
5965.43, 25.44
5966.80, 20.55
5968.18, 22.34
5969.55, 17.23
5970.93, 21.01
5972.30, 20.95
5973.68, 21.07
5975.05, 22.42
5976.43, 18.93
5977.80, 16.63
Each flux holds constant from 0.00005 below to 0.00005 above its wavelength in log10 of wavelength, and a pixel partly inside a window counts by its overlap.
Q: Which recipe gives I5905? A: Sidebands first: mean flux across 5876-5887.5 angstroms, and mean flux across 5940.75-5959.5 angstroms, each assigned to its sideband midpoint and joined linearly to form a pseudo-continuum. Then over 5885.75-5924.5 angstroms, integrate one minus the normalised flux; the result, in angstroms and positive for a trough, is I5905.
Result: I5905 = 3.7 angstroms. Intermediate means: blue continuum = 20.8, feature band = 18.4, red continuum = 19.2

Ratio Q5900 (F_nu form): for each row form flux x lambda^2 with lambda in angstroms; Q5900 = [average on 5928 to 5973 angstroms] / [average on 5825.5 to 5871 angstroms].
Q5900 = 1.08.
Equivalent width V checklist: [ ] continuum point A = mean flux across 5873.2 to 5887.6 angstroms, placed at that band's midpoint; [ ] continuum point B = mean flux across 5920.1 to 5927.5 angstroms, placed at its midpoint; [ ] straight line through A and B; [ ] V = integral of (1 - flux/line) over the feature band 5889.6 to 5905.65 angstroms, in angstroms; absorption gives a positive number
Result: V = 1.3 angstroms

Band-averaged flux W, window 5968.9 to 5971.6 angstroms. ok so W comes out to 19.1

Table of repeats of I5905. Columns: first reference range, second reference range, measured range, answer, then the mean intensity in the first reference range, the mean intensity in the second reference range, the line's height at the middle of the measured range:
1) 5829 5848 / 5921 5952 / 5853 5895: 0.8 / 19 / 19.2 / 19.1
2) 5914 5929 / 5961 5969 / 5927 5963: 1.5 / 18.5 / 21.9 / 20.3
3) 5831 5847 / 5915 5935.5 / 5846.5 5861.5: -0.6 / 18.4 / 18.5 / 18.4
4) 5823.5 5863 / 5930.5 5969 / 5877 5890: 0.3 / 19.2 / 19.9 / 19.5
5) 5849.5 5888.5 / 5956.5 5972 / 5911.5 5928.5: 1.1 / 19.3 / 21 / 20.2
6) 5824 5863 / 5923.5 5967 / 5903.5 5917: -0.5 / 19.2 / 19.7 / 19.5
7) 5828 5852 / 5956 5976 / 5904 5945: 1.8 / 19.4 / 20.9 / 20.4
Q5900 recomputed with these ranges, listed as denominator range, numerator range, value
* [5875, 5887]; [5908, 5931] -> 0.91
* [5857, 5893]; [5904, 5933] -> 1.03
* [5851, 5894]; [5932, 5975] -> 1.10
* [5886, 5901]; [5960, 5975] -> 1.28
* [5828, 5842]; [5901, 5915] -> 1.06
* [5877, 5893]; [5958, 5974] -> 1.16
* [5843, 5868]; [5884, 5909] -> 0.97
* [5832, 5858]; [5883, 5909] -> 0.99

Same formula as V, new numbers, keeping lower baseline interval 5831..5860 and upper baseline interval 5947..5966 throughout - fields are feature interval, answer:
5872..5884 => -1.0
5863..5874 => 0.3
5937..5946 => 0.1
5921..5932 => 0.7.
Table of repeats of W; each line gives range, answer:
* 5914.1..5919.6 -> 18.1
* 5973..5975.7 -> 21.8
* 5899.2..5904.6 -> 20.1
